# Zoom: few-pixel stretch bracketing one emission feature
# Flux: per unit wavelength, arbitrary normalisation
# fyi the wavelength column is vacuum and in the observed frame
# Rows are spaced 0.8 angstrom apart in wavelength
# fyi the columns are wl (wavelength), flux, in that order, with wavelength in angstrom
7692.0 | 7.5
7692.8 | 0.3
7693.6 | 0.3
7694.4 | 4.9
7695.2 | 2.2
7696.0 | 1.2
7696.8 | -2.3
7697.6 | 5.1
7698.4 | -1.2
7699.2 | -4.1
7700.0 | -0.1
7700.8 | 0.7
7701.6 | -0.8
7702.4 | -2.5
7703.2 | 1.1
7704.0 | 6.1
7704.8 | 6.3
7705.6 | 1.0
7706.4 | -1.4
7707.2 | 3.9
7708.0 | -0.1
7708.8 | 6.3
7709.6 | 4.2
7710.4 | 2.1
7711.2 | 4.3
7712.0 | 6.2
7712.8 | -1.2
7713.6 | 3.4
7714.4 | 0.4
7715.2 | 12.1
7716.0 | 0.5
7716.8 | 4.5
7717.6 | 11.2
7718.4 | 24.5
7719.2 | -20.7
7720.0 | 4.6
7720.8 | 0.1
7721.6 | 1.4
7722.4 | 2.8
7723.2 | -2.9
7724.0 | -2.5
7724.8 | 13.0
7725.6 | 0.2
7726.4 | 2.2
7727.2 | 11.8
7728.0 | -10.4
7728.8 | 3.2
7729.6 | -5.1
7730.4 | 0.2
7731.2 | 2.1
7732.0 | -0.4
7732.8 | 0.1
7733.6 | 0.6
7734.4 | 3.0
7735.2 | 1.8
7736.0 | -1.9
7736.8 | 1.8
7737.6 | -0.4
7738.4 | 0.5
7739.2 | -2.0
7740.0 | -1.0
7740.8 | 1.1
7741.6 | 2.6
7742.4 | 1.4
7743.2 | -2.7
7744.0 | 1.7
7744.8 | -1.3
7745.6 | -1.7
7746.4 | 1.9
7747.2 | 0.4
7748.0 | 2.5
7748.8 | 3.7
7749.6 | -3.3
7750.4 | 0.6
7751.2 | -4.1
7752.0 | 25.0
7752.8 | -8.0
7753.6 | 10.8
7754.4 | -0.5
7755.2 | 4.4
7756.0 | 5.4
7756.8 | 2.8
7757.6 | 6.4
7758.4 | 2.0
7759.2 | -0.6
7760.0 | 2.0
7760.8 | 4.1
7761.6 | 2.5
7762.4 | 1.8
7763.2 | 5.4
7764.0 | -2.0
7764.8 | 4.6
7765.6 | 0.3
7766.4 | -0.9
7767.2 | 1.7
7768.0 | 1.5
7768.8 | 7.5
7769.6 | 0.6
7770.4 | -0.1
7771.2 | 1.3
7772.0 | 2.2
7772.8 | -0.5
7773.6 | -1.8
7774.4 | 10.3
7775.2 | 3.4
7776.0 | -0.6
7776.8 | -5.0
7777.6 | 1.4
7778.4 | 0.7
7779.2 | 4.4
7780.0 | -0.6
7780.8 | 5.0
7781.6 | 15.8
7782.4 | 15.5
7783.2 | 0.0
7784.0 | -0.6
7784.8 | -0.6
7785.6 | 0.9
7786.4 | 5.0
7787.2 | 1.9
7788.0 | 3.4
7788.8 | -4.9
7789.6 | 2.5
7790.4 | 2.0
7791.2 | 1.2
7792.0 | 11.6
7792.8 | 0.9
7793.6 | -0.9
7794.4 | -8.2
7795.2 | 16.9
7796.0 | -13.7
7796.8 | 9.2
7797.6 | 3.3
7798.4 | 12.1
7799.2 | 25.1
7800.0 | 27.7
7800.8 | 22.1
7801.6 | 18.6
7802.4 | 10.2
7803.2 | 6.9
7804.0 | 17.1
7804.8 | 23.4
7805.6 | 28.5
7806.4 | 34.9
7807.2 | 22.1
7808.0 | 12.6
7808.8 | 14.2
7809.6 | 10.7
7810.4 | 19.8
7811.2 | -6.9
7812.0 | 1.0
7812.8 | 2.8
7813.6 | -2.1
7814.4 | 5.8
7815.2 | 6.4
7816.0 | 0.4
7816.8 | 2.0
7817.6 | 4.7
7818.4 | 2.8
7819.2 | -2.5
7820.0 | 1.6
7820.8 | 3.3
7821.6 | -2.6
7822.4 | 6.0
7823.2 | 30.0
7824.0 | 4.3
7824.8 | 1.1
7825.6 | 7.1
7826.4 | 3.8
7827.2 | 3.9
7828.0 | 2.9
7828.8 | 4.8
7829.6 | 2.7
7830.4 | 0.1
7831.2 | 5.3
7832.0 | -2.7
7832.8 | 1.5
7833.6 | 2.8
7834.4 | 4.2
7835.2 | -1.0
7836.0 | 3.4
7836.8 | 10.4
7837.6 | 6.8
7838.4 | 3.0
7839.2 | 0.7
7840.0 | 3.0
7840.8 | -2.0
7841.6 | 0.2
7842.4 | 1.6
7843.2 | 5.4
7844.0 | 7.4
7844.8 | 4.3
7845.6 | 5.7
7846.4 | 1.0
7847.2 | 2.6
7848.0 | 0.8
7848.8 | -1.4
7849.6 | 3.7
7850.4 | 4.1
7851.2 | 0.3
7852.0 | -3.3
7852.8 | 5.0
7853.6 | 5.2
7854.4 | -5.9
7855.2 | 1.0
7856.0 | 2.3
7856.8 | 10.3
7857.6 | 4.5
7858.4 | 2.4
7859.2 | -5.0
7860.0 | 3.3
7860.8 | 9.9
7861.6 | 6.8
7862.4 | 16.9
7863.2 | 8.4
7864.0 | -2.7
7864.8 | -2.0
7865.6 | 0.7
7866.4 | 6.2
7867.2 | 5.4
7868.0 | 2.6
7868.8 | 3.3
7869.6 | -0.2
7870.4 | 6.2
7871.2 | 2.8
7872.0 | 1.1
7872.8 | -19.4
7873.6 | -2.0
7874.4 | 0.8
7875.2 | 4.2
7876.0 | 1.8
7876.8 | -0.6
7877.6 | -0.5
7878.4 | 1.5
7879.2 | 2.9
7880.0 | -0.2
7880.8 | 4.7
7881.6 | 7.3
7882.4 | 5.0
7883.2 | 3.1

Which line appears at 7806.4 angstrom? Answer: [O II]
